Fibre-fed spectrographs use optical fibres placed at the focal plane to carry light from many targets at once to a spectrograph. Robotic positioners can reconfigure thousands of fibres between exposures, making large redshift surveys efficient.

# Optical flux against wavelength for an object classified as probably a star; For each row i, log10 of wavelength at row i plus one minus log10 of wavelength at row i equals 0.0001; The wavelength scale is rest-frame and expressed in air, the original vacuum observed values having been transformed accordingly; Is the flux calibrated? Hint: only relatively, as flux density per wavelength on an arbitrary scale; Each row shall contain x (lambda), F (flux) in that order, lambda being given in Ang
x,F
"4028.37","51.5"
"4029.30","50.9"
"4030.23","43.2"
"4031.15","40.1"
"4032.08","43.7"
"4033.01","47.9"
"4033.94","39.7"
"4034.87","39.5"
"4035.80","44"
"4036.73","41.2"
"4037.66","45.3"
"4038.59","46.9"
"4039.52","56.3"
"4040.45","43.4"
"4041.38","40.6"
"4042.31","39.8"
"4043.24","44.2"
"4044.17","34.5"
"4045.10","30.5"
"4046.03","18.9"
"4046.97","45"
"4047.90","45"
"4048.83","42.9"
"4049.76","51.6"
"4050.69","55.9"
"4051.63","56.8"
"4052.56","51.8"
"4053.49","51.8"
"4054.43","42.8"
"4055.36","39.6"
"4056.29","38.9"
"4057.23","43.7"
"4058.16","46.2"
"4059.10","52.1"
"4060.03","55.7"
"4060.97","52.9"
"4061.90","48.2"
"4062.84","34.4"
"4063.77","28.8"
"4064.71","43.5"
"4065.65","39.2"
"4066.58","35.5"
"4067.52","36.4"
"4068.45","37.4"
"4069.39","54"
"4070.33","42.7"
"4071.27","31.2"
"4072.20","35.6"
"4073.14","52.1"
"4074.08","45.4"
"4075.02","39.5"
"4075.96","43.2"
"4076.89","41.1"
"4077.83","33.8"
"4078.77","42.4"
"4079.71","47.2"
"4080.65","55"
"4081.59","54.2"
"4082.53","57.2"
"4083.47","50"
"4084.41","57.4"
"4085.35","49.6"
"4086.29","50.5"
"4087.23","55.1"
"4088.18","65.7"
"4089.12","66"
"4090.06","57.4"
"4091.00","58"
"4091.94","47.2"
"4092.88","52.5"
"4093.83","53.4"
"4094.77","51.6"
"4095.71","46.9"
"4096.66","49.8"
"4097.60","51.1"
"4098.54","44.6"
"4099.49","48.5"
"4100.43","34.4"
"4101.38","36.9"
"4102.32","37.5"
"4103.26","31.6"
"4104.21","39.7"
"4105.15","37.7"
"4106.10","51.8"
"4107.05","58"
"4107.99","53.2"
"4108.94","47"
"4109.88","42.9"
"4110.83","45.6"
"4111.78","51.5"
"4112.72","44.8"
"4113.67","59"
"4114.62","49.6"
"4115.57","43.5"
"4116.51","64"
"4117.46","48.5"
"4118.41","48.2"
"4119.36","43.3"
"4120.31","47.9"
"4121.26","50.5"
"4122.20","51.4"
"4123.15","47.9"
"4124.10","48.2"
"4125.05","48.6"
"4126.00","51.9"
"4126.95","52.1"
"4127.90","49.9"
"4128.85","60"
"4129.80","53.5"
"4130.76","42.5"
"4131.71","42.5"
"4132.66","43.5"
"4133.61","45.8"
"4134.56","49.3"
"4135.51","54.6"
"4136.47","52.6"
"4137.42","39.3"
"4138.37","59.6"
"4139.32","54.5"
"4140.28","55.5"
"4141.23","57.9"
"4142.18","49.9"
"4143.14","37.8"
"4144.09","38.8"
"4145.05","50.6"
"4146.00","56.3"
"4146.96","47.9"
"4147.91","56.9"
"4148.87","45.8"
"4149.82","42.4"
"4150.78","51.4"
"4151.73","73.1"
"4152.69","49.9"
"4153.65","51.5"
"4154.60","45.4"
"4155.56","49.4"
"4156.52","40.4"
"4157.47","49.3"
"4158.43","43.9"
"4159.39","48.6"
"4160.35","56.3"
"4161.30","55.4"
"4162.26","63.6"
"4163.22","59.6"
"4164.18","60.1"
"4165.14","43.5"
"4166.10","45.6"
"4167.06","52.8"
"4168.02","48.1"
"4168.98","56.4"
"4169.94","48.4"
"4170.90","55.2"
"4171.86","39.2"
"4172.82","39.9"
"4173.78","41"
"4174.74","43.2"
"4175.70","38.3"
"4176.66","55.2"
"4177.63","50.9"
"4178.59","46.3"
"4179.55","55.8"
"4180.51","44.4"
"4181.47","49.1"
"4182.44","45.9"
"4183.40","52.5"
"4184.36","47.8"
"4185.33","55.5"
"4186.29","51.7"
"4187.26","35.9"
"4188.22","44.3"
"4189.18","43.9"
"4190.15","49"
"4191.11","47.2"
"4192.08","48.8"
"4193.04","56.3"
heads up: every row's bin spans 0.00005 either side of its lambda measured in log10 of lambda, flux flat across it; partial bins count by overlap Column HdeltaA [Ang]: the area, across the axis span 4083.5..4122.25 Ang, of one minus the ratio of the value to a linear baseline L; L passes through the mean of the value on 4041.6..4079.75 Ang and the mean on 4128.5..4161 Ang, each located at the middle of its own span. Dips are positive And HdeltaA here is -2.6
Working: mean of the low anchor 42.7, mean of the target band 49.3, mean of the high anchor 49.9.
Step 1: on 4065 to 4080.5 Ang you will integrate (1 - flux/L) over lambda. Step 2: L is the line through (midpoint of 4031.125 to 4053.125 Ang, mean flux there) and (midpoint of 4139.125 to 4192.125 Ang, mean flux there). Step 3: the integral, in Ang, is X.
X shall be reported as 1.3 Ang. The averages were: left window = 43.7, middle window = 41.4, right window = 49.4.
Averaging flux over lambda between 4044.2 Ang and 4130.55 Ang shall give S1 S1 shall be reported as 47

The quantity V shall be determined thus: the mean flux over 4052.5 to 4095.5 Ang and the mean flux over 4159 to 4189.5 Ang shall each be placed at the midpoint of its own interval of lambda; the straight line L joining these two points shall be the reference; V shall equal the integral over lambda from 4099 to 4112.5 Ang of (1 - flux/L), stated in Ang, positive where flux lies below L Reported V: 1.1 Ang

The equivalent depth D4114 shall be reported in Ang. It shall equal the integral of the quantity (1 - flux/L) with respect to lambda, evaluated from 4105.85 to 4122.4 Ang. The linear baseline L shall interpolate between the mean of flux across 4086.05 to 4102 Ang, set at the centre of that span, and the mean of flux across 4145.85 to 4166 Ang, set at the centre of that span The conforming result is 0.4 Ang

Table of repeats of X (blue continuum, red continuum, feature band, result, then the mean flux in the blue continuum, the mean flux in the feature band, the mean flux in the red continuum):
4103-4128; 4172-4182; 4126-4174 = -3.0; 48.6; 50.2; 46.2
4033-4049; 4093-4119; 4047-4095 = -3.8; 41.2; 47.4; 47.1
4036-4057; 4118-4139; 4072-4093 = -1.9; 43.8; 50.4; 49.3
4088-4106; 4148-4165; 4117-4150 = 0.7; 47.7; 49.4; 52.1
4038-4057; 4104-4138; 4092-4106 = 0.9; 43.9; 44.3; 49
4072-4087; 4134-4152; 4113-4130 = -0.4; 47.5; 50.9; 51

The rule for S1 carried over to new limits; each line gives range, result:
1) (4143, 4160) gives 49.1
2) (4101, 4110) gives 43.8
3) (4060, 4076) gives 41.6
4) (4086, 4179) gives 49.5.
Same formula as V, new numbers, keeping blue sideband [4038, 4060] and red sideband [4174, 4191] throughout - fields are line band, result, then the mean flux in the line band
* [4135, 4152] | -1.6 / 51.1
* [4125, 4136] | -0.8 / 49.5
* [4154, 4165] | -1.1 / 51.7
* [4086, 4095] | -2.1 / 55.9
